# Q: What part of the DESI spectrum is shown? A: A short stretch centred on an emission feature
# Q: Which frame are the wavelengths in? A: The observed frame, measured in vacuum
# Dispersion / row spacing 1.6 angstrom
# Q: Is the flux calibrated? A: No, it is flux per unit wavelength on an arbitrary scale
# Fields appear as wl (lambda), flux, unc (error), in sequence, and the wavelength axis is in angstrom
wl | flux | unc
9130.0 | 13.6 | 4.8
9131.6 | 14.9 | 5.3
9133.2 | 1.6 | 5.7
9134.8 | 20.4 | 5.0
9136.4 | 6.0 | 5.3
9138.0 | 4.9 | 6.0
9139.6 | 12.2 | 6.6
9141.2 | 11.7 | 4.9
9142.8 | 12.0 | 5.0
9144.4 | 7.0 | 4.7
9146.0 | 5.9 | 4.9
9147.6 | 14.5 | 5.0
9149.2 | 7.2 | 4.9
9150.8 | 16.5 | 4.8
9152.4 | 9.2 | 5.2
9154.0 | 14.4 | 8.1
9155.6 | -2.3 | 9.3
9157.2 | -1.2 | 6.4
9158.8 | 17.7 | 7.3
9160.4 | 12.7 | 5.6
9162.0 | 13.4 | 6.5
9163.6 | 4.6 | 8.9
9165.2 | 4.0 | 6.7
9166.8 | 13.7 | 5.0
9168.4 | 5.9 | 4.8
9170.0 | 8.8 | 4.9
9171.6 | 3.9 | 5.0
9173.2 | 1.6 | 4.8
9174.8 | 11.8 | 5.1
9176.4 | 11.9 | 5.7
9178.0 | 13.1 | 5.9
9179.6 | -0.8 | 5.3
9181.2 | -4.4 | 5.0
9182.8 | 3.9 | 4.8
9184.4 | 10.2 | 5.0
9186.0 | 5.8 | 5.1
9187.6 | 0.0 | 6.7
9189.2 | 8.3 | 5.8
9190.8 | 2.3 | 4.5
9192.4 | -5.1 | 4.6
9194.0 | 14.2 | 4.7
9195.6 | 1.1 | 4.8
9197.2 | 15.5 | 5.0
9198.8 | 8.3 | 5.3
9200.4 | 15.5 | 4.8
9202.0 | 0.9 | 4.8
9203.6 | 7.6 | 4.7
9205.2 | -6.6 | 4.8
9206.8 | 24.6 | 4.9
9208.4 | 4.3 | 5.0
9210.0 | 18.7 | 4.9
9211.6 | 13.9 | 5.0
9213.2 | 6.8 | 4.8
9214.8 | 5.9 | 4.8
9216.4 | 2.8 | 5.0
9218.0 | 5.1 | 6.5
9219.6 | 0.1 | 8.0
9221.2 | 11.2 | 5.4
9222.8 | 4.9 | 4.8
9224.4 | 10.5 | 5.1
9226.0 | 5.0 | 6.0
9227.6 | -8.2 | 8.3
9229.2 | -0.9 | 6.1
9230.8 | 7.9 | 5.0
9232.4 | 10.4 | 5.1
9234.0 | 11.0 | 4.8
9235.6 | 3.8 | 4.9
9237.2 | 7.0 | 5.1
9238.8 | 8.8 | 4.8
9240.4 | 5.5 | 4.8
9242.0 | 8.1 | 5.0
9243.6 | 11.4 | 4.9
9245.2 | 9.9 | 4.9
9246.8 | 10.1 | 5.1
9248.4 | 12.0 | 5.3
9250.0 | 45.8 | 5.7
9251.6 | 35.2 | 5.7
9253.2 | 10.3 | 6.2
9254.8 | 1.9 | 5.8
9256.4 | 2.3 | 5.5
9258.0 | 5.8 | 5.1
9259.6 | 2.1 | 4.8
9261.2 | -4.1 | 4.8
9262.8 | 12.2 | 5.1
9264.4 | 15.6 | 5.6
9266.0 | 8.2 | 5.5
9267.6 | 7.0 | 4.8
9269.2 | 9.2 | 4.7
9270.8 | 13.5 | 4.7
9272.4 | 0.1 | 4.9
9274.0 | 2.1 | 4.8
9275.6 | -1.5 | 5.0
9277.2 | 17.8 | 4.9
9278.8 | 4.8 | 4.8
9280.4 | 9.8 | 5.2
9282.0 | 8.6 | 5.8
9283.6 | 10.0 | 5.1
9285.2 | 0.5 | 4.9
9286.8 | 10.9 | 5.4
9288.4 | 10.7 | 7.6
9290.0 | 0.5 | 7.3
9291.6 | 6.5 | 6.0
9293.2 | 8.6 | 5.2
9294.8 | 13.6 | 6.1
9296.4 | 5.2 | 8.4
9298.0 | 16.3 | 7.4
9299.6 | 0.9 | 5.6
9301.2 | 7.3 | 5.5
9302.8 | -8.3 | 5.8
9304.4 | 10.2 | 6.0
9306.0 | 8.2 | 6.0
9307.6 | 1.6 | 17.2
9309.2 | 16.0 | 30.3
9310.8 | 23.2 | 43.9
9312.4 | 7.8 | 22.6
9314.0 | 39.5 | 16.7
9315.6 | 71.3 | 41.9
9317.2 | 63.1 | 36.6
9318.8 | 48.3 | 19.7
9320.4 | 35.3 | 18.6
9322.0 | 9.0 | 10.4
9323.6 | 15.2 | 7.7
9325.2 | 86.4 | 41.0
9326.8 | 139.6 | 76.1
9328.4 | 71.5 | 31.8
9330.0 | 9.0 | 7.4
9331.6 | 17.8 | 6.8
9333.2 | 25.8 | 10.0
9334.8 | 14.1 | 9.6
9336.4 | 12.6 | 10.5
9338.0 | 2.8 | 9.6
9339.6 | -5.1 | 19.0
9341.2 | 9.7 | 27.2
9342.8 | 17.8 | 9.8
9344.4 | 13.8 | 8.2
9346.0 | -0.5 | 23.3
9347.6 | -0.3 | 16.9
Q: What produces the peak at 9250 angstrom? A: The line H-beta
